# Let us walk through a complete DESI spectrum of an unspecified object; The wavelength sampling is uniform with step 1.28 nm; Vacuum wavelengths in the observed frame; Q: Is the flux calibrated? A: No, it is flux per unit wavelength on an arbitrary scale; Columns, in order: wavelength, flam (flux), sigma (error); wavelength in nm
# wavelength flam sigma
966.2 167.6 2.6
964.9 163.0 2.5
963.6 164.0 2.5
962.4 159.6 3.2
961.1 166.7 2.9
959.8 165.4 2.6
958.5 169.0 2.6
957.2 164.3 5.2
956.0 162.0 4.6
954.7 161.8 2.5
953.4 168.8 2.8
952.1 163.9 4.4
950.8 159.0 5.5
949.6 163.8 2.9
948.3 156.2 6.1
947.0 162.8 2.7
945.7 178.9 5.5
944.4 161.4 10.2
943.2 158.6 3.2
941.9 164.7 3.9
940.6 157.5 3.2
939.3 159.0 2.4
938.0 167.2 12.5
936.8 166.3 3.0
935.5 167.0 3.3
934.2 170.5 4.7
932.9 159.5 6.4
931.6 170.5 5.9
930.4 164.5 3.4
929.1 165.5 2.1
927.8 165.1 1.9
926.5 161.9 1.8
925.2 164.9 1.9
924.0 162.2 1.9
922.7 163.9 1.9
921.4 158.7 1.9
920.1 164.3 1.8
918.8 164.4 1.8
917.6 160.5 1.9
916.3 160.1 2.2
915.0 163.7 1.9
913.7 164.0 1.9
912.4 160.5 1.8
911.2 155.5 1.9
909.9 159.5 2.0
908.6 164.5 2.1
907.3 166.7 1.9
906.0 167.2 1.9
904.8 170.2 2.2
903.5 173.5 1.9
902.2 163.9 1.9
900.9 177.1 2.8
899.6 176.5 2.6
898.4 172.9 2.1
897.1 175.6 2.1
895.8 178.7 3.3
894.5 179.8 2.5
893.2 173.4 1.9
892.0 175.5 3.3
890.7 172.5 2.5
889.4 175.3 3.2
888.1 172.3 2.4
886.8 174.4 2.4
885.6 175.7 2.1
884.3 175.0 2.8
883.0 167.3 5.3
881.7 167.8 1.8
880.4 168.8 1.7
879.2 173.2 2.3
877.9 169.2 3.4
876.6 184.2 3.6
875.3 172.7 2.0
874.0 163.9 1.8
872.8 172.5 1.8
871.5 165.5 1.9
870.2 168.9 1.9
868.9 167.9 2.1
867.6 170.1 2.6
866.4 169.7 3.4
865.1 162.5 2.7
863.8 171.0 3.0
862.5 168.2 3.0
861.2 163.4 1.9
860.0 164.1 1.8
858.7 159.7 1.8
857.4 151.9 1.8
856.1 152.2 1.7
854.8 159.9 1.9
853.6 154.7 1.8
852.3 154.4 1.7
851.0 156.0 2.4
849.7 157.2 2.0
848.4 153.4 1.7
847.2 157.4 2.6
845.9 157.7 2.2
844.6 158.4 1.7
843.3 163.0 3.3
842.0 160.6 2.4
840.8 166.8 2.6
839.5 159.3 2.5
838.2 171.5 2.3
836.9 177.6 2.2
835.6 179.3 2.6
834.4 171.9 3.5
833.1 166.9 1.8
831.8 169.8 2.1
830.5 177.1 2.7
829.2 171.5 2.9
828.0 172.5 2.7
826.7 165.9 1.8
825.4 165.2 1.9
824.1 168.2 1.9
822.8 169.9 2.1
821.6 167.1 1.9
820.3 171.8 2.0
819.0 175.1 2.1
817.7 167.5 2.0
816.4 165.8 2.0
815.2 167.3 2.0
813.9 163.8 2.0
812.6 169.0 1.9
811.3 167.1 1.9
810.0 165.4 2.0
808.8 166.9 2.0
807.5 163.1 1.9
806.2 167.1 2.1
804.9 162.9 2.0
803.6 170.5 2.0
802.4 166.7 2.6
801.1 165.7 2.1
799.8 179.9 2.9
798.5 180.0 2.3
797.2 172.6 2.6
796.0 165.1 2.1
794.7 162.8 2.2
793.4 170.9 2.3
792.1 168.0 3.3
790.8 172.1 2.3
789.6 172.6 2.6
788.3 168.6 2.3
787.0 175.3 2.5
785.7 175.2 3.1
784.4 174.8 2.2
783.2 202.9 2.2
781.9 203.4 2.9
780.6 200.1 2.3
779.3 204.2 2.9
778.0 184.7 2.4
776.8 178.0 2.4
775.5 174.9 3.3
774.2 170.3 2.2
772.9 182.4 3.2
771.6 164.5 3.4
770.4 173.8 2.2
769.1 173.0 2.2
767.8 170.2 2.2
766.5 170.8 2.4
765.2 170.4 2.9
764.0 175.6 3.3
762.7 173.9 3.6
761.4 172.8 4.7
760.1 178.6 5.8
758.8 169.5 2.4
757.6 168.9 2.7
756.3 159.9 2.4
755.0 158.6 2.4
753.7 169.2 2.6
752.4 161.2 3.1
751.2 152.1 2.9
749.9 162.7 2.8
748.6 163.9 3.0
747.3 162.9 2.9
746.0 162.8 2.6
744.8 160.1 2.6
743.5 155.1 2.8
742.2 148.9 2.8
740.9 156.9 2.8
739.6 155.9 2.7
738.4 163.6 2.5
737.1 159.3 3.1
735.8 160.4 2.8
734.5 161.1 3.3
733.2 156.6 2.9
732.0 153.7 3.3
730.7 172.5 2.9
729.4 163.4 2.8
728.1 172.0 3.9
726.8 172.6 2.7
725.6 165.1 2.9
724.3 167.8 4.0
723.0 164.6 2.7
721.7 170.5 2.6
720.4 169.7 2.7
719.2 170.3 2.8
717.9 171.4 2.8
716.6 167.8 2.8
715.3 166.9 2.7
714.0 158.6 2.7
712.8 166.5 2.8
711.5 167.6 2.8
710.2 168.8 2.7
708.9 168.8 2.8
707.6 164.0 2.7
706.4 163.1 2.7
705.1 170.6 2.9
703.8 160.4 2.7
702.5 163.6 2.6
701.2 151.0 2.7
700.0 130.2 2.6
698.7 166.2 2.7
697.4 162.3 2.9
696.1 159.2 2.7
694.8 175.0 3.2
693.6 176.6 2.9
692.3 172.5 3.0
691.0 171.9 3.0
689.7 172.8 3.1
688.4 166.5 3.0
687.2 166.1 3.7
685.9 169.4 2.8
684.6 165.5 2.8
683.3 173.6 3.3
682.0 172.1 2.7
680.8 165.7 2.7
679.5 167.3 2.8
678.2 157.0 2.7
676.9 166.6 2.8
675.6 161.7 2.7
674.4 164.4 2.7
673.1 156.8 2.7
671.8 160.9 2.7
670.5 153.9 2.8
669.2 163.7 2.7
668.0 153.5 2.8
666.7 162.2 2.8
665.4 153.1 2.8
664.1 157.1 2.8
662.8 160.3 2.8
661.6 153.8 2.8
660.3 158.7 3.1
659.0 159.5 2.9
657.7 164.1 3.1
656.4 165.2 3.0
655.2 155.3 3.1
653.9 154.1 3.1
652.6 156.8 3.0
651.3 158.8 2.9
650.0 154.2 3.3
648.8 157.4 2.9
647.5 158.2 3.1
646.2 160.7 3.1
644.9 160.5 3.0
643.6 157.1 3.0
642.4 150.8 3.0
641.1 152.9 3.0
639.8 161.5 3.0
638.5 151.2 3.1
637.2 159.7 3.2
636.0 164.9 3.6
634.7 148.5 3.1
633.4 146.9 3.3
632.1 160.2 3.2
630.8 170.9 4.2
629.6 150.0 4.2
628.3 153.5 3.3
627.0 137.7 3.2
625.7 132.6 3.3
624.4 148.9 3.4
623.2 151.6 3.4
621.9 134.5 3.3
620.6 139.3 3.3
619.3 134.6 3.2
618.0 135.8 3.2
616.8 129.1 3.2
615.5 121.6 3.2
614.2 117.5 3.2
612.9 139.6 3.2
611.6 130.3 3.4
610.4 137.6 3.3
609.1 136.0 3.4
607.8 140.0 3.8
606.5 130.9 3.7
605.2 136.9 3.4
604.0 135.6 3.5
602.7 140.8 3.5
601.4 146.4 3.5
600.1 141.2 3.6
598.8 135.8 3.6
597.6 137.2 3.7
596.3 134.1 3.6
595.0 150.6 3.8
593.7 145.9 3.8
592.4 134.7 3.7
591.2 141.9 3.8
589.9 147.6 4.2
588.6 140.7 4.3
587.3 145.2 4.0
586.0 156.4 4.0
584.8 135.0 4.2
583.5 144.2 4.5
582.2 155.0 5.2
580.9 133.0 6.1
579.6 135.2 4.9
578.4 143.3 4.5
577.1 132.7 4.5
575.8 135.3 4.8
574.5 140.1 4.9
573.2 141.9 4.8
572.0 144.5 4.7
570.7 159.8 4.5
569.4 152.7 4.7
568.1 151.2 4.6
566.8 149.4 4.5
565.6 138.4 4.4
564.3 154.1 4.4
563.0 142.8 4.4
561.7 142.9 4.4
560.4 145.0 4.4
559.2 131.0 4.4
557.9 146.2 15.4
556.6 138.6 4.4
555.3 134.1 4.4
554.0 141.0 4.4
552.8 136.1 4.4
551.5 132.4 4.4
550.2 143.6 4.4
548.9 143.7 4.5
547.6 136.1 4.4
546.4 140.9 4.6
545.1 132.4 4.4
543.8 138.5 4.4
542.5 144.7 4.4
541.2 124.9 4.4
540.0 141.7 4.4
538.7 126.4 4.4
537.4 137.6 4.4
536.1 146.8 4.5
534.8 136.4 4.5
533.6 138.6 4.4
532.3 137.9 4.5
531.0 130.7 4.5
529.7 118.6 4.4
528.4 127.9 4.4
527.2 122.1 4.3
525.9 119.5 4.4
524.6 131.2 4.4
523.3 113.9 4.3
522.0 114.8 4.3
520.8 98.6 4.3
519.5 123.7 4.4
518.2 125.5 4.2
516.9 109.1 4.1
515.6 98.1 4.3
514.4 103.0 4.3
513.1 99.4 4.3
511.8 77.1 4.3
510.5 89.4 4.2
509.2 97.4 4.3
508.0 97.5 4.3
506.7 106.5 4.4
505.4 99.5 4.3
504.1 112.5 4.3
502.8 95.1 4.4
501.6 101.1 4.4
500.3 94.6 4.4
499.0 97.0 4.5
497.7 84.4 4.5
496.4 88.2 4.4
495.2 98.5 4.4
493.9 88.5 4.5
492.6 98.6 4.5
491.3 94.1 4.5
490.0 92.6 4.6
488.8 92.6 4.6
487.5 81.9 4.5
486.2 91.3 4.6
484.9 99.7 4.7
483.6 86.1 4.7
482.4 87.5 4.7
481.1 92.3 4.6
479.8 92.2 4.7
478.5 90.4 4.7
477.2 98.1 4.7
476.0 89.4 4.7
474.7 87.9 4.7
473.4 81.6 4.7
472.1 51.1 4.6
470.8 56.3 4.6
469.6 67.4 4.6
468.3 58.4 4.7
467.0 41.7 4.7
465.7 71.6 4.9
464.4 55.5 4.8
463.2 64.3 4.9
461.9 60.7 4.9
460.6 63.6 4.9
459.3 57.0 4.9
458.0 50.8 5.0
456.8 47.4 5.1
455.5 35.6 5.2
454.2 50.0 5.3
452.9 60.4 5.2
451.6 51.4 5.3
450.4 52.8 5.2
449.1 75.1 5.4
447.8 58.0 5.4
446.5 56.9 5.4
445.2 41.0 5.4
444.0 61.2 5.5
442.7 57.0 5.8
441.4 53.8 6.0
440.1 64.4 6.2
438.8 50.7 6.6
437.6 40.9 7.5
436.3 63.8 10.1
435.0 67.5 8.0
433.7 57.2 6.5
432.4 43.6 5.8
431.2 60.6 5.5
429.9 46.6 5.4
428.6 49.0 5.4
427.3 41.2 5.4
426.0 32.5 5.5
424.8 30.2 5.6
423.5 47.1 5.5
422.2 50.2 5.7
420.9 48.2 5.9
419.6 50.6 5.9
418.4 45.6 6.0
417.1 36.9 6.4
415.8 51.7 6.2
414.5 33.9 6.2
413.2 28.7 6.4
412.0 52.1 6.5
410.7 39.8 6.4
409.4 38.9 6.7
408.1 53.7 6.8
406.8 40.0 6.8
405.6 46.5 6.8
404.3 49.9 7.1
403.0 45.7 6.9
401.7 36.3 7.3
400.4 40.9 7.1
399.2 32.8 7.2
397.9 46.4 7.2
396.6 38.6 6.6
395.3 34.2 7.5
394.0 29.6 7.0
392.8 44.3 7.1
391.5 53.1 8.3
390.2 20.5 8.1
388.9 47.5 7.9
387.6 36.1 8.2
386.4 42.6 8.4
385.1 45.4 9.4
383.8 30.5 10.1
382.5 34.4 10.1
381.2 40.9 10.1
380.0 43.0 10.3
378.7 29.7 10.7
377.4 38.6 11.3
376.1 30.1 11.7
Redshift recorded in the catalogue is 0.19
